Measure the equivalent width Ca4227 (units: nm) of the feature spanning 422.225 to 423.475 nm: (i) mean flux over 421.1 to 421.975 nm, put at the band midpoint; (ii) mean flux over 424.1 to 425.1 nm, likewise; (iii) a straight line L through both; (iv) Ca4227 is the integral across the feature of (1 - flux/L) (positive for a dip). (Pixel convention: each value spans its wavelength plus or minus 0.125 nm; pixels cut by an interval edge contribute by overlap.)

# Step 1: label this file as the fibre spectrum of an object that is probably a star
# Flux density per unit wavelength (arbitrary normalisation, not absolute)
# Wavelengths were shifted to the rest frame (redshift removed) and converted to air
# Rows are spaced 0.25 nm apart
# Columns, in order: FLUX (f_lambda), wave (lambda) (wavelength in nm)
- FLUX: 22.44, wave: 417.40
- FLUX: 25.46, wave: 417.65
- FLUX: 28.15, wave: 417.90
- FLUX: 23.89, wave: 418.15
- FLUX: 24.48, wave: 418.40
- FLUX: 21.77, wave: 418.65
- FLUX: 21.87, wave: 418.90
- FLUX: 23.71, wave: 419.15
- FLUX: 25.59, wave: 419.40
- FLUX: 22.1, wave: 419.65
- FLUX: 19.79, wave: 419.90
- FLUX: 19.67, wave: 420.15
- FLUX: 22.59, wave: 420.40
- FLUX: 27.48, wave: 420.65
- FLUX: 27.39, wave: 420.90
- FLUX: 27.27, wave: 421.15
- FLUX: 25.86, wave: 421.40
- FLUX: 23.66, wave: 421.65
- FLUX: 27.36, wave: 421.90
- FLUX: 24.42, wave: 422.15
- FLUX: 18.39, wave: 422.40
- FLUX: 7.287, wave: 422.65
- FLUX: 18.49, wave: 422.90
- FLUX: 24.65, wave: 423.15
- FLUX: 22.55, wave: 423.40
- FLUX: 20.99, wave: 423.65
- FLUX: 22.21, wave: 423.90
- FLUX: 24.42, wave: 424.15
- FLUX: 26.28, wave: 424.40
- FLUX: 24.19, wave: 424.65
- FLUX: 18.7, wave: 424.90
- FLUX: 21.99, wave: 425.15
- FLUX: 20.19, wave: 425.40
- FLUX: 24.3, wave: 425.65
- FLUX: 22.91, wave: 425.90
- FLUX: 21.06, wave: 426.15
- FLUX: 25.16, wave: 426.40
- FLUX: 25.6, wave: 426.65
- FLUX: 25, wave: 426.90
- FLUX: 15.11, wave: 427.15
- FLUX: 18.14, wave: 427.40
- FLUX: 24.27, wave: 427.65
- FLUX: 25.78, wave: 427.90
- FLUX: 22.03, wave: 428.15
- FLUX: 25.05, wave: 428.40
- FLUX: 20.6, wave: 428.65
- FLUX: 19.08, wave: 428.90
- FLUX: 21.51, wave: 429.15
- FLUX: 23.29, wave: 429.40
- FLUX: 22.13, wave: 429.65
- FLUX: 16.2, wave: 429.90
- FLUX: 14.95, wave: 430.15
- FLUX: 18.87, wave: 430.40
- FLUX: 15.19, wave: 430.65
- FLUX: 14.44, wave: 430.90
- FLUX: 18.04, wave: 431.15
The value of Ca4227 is 0.32 nm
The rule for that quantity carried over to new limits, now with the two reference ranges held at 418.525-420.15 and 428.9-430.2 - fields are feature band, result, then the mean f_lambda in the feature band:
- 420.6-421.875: -0.27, 26.3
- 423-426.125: -0.25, 22.7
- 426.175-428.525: -0.29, 22.8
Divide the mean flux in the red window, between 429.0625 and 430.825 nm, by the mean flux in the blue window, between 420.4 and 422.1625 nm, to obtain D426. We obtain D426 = 0.72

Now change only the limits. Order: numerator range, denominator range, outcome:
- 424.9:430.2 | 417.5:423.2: 0.94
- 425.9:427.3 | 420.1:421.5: 0.88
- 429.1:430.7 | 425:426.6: 0.83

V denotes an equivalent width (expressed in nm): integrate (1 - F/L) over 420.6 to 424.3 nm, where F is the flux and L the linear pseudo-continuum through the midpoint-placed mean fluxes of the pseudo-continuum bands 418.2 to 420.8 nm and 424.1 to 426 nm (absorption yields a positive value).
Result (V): 0.02 nm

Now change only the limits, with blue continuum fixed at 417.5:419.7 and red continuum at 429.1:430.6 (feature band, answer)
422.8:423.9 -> 0.01 nm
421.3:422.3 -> -0.11 nm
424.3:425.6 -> -0.06 nm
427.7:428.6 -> -0.18 nm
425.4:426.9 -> -0.20 nm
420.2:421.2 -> -0.10 nm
